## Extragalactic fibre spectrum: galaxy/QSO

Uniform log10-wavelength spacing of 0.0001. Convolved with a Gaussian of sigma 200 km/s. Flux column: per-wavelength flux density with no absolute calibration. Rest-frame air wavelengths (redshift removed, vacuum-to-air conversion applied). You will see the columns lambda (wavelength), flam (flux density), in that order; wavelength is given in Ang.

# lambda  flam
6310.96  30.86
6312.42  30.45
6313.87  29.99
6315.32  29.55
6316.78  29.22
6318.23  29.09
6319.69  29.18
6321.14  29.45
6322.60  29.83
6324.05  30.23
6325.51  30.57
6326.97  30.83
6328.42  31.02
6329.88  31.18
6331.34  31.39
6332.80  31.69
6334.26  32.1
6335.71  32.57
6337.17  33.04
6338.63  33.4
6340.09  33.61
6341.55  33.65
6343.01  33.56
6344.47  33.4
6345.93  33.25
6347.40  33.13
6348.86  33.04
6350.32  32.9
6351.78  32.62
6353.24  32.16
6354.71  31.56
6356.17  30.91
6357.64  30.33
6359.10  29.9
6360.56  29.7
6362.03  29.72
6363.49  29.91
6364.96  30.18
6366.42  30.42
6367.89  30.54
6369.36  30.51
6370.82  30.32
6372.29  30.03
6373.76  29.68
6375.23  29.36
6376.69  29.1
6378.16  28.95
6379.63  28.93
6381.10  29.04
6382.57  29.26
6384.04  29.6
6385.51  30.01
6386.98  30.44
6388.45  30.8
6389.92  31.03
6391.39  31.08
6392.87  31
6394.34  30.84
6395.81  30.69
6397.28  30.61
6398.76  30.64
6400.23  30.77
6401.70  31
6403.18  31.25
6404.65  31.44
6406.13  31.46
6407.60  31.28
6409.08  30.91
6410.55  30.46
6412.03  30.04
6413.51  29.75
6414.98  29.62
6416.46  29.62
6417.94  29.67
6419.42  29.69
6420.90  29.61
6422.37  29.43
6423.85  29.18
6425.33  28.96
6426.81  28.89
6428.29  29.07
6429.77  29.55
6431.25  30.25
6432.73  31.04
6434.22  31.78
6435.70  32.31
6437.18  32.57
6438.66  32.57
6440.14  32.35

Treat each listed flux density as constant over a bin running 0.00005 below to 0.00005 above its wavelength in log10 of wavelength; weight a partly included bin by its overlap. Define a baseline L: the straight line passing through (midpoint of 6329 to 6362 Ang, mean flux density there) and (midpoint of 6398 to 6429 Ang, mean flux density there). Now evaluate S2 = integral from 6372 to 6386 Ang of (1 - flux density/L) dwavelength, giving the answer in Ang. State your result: 0.81 Ang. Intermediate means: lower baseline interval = 32.2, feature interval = 29.4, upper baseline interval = 30.1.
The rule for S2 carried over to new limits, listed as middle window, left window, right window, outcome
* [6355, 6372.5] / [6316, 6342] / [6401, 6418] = 0.38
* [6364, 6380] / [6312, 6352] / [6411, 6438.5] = 0.57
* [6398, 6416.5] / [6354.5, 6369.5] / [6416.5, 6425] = -0.62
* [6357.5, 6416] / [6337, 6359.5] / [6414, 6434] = 1.48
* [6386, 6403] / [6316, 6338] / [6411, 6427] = -0.54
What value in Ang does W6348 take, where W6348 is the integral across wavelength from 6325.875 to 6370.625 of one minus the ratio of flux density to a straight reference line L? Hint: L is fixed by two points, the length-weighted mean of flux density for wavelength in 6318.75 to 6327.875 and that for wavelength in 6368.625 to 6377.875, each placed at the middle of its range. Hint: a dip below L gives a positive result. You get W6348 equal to -2.7 Ang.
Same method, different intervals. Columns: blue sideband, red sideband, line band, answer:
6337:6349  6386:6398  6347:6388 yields 2.1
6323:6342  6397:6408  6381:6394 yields 0.4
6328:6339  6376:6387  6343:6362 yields -0.6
